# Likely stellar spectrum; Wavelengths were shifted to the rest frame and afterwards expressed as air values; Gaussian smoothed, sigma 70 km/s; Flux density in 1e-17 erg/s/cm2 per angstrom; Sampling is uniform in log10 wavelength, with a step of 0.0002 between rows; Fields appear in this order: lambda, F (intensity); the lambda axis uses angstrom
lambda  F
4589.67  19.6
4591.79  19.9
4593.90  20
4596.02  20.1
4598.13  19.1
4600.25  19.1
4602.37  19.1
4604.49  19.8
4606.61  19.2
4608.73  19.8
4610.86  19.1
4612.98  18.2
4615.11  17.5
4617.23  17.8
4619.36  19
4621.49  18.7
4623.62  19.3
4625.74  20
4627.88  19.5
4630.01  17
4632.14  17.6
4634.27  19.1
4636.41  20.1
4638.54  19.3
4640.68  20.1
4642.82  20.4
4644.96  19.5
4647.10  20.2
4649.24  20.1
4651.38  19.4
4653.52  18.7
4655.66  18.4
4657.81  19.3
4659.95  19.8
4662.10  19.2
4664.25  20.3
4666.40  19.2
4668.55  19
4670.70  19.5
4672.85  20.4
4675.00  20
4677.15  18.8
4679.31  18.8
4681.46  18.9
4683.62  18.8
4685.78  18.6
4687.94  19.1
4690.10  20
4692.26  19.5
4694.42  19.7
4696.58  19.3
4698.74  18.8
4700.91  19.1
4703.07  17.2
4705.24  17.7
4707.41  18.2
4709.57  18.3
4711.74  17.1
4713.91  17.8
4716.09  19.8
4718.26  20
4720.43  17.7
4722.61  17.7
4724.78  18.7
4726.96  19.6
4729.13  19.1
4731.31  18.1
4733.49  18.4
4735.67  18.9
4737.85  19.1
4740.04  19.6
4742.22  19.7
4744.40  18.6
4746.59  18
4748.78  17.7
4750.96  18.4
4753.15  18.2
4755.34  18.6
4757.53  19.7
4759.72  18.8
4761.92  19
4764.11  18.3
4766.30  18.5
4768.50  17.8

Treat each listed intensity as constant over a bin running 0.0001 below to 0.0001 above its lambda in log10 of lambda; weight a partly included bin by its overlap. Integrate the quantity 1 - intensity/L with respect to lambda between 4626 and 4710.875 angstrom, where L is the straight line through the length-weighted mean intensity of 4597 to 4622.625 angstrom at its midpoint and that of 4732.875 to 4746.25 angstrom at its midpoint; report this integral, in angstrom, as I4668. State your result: -1.0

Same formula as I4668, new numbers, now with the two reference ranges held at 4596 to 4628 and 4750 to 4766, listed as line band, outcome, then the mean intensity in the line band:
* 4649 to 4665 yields -0.35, 19.3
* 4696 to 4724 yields 0.69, 18.3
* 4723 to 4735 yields 0.03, 18.7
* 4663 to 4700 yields -0.89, 19.3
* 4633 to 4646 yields -0.51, 19.7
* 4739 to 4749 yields -0.04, 18.8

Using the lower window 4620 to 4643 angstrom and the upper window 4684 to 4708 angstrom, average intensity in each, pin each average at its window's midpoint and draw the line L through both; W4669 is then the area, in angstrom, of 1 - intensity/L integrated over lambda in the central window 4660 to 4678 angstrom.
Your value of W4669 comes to -0.57 angstrom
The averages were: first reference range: 19.1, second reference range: 18.8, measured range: 19.6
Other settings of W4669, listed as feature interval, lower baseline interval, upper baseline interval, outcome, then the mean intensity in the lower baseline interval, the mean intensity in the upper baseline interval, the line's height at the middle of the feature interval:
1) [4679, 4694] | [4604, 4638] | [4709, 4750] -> -0.3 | 18.8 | 18.6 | 18.7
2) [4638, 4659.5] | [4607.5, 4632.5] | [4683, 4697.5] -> -0.7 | 18.7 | 19.3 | 18.9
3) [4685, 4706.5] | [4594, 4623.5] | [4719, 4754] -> -0.2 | 19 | 18.6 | 18.7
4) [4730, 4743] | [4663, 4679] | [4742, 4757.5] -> -0.2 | 19.6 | 18.5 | 18.7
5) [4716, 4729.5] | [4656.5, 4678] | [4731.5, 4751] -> 0.0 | 19.5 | 18.7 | 18.9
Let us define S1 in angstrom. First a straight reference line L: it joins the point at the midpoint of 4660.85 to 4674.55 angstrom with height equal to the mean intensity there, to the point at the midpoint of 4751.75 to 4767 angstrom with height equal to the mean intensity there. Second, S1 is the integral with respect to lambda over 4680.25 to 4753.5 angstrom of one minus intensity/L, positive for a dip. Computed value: 1.7 angstrom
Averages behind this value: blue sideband 19.6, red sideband 18.7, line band 18.7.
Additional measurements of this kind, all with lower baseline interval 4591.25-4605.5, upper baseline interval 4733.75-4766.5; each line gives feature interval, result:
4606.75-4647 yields 0.8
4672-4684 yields -0.1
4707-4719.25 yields 0.3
